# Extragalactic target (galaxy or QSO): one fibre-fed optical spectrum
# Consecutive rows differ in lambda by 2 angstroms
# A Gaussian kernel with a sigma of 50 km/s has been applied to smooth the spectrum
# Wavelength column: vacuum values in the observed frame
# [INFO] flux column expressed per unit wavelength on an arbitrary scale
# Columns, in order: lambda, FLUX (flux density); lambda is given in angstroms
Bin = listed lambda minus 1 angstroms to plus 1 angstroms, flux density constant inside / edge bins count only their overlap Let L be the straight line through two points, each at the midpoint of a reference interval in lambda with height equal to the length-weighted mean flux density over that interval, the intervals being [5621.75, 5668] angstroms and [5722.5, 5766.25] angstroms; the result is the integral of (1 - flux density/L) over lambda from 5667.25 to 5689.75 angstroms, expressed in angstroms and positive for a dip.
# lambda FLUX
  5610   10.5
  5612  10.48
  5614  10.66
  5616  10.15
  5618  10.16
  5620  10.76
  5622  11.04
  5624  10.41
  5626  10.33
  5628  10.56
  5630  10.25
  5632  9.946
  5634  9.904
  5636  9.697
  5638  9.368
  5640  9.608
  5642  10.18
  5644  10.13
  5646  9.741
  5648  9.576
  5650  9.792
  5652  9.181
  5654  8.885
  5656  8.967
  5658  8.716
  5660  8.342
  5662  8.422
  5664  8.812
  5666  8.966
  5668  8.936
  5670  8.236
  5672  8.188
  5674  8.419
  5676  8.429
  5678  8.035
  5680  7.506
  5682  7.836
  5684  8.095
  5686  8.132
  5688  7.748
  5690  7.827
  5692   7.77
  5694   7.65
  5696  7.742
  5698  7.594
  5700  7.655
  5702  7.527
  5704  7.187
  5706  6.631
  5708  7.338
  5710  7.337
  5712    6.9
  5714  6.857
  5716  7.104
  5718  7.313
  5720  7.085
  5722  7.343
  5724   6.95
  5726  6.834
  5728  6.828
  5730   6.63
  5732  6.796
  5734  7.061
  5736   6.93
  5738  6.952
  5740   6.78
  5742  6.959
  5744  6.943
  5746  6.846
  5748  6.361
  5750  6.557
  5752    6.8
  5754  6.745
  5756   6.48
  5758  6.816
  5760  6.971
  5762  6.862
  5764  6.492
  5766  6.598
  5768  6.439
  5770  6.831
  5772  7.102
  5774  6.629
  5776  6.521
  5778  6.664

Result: 1.32 angstroms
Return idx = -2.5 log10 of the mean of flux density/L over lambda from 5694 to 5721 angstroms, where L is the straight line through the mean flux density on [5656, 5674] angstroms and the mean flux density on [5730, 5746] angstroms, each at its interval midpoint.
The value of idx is 0.05 mag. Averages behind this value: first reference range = 8.59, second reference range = 6.89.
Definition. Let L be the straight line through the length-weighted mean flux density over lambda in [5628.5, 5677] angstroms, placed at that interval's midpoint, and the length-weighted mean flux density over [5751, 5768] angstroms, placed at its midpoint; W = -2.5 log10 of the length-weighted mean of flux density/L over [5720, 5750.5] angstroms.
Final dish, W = 0.063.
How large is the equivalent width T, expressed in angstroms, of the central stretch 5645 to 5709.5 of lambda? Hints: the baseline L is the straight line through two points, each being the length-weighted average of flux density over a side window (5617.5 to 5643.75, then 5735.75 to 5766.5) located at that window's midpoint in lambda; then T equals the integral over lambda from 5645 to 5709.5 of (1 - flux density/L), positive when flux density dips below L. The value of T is 4.5 angstroms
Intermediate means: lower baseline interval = 10.2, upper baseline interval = 6.75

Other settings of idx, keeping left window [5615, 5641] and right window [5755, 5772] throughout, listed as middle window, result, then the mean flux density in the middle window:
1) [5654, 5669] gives 0.07 mag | 8.75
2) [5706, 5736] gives 0.11 mag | 7.01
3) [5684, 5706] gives 0.11 mag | 7.65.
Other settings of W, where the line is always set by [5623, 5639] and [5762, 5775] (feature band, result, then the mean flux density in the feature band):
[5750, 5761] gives 0.04 mag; 6.74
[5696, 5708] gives 0.13 mag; 7.36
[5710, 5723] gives 0.12 mag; 7.12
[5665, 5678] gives 0.07 mag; 8.49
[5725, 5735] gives 0.12 mag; 6.83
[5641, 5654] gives 0.00 mag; 9.7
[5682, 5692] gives 0.10 mag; 7.92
